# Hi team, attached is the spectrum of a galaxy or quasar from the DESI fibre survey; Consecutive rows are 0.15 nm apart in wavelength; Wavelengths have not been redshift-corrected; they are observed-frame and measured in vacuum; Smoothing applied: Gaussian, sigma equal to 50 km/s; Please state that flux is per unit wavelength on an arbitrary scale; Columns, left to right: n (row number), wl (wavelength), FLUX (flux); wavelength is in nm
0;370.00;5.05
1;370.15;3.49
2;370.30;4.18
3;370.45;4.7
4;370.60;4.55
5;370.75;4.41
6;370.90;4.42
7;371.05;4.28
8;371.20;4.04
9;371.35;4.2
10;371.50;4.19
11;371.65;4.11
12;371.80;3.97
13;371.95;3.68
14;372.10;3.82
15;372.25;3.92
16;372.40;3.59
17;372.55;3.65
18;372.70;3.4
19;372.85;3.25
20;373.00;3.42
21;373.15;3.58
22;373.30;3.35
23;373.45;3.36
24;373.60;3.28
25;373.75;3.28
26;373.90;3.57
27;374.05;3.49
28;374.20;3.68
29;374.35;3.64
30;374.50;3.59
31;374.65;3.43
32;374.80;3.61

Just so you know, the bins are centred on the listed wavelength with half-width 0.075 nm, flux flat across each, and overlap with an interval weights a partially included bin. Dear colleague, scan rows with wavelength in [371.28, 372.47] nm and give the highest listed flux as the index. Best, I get 4.2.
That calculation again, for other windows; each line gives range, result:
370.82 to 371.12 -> 4.42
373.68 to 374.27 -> 3.68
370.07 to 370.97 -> 4.7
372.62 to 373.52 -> 3.58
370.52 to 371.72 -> 4.55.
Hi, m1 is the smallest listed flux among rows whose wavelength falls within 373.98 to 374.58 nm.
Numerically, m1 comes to 3.49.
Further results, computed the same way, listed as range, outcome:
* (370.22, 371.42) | 4.04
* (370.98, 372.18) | 3.68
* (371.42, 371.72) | 4.11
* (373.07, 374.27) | 3.28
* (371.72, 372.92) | 3.25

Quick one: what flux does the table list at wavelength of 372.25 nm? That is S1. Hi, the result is 3.92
